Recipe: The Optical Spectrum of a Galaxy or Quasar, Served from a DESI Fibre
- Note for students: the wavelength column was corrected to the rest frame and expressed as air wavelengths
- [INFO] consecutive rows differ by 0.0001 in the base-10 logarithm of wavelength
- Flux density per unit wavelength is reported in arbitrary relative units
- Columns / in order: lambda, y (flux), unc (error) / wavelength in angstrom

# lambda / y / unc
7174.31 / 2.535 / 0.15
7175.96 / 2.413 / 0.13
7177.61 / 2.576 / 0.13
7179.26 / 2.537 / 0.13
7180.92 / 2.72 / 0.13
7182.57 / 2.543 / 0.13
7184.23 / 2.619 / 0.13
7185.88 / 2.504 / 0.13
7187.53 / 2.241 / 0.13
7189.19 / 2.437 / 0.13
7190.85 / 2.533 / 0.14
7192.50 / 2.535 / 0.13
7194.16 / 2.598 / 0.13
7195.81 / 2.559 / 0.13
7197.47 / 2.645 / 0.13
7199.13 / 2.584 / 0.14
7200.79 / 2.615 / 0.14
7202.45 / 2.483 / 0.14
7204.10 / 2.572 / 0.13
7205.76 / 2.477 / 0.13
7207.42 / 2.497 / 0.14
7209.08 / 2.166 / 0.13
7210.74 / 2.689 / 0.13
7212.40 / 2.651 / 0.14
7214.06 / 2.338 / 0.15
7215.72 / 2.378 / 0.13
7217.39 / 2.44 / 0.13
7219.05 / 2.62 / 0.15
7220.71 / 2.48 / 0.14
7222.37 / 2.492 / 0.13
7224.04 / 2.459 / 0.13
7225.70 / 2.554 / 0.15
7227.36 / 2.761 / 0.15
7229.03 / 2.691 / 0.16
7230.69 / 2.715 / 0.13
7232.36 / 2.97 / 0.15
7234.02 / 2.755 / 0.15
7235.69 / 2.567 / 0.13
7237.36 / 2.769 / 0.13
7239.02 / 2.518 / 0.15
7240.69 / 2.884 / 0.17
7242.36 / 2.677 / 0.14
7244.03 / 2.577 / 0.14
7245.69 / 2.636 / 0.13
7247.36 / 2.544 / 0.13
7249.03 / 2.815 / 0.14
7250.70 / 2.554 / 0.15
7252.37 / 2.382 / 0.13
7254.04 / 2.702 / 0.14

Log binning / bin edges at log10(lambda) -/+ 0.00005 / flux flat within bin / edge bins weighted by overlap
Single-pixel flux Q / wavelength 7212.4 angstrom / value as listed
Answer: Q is 2.651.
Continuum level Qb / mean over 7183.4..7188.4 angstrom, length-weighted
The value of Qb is 2.46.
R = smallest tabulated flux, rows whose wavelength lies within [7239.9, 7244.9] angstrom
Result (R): 2.577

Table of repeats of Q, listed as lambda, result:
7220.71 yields 2.48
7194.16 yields 2.598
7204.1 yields 2.572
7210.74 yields 2.689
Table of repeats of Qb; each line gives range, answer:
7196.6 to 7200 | 2.61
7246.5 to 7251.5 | 2.64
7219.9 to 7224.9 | 2.48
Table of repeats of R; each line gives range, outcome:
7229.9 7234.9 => 2.715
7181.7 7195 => 2.241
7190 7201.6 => 2.533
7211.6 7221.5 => 2.338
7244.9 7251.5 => 2.544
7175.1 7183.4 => 2.413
